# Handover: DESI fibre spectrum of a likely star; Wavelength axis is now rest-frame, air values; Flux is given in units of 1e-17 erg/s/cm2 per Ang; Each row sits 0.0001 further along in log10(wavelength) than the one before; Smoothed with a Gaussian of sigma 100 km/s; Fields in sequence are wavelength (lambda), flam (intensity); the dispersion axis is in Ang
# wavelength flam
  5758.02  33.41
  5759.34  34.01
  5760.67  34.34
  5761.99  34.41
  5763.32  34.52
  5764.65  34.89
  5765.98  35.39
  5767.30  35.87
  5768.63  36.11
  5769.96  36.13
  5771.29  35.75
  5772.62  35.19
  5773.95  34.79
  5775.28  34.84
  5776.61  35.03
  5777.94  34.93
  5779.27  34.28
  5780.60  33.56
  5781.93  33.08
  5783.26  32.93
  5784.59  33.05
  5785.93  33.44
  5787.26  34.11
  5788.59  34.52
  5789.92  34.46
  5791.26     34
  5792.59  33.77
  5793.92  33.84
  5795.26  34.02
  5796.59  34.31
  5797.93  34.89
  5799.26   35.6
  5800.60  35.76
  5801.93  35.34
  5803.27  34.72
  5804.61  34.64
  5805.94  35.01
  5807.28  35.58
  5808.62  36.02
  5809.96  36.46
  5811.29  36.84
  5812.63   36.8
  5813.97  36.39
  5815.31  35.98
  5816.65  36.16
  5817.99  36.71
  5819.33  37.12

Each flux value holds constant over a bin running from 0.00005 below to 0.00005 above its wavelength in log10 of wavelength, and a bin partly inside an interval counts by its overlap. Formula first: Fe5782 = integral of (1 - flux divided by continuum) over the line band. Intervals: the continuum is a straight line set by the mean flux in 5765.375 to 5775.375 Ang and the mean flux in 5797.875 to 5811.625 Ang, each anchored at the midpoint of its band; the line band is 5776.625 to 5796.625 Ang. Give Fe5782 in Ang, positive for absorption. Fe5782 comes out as 0.9 Ang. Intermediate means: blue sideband 35.6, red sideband 35.5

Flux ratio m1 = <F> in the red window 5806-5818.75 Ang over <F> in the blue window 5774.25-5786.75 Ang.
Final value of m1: 1.1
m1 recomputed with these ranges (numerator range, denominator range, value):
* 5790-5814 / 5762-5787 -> 1.02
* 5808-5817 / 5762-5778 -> 1.03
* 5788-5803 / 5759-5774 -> 0.98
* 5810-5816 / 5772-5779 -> 1.05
